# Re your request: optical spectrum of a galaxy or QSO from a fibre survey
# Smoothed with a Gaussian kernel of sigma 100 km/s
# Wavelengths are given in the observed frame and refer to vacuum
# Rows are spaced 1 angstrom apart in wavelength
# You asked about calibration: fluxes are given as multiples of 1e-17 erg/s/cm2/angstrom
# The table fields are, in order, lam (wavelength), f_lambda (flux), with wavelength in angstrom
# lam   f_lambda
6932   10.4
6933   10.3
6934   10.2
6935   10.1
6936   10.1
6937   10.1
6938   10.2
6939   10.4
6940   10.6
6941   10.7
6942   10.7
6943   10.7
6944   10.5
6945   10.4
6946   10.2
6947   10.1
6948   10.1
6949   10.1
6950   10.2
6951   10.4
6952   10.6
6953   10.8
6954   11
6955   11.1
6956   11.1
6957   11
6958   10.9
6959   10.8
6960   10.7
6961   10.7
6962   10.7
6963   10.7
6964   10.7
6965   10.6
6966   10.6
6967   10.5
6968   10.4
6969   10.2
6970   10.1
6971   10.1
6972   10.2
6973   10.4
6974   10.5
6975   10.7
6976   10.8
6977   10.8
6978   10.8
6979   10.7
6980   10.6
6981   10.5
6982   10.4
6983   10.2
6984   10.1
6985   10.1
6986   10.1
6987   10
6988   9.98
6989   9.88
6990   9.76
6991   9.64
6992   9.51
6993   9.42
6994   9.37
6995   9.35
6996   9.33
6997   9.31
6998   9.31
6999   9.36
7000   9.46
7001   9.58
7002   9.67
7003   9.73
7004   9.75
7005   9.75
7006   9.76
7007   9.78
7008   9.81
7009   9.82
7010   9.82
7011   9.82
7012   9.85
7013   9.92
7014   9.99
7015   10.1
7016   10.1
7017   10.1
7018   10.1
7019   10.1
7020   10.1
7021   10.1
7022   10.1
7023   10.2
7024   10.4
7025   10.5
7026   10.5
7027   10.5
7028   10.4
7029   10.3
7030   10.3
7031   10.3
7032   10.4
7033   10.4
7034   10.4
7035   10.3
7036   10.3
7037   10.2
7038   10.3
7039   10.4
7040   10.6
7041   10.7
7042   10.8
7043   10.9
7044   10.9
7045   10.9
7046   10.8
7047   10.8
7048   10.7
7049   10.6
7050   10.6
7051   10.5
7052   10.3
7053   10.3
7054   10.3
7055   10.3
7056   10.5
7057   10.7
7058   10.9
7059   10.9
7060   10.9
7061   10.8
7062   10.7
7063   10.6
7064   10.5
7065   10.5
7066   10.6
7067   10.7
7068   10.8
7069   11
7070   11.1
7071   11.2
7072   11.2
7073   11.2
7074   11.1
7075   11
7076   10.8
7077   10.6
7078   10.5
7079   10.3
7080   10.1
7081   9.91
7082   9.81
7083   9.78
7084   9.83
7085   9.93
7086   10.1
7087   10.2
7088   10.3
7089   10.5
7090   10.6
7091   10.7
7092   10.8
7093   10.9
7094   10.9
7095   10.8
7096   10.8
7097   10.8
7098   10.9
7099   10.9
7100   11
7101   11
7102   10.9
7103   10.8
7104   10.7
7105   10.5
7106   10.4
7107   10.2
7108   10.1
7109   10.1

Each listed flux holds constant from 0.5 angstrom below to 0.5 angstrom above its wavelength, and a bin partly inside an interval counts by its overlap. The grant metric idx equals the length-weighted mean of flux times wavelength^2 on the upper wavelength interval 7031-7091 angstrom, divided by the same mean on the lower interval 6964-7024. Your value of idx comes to 1.07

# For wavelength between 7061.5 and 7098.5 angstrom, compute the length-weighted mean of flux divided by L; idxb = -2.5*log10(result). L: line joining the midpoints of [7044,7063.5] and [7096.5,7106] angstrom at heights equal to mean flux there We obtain 0.01 mag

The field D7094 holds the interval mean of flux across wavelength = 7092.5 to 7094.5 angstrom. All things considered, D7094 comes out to 10.9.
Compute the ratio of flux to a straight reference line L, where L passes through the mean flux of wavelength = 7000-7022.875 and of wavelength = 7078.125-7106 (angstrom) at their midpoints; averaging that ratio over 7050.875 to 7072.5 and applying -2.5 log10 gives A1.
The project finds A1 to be -0.04 mag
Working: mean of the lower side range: 9.9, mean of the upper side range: 10.5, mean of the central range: 10.7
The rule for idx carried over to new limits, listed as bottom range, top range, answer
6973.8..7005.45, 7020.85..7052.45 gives 1.07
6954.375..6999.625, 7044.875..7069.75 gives 1.06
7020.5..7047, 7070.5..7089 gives 1.01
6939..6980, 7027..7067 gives 1.02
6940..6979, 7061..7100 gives 1.04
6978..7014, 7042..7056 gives 1.10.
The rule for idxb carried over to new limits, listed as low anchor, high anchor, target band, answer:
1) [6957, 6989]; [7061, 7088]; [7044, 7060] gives -0.01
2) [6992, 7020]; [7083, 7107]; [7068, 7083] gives -0.03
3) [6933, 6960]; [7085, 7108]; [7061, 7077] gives -0.02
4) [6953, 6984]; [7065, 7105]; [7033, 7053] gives 0.01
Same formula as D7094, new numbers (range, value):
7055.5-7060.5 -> 10.8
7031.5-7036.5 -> 10.4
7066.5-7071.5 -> 11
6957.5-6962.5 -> 10.8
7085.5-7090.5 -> 10.3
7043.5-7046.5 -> 10.9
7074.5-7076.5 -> 10.9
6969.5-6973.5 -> 10.2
